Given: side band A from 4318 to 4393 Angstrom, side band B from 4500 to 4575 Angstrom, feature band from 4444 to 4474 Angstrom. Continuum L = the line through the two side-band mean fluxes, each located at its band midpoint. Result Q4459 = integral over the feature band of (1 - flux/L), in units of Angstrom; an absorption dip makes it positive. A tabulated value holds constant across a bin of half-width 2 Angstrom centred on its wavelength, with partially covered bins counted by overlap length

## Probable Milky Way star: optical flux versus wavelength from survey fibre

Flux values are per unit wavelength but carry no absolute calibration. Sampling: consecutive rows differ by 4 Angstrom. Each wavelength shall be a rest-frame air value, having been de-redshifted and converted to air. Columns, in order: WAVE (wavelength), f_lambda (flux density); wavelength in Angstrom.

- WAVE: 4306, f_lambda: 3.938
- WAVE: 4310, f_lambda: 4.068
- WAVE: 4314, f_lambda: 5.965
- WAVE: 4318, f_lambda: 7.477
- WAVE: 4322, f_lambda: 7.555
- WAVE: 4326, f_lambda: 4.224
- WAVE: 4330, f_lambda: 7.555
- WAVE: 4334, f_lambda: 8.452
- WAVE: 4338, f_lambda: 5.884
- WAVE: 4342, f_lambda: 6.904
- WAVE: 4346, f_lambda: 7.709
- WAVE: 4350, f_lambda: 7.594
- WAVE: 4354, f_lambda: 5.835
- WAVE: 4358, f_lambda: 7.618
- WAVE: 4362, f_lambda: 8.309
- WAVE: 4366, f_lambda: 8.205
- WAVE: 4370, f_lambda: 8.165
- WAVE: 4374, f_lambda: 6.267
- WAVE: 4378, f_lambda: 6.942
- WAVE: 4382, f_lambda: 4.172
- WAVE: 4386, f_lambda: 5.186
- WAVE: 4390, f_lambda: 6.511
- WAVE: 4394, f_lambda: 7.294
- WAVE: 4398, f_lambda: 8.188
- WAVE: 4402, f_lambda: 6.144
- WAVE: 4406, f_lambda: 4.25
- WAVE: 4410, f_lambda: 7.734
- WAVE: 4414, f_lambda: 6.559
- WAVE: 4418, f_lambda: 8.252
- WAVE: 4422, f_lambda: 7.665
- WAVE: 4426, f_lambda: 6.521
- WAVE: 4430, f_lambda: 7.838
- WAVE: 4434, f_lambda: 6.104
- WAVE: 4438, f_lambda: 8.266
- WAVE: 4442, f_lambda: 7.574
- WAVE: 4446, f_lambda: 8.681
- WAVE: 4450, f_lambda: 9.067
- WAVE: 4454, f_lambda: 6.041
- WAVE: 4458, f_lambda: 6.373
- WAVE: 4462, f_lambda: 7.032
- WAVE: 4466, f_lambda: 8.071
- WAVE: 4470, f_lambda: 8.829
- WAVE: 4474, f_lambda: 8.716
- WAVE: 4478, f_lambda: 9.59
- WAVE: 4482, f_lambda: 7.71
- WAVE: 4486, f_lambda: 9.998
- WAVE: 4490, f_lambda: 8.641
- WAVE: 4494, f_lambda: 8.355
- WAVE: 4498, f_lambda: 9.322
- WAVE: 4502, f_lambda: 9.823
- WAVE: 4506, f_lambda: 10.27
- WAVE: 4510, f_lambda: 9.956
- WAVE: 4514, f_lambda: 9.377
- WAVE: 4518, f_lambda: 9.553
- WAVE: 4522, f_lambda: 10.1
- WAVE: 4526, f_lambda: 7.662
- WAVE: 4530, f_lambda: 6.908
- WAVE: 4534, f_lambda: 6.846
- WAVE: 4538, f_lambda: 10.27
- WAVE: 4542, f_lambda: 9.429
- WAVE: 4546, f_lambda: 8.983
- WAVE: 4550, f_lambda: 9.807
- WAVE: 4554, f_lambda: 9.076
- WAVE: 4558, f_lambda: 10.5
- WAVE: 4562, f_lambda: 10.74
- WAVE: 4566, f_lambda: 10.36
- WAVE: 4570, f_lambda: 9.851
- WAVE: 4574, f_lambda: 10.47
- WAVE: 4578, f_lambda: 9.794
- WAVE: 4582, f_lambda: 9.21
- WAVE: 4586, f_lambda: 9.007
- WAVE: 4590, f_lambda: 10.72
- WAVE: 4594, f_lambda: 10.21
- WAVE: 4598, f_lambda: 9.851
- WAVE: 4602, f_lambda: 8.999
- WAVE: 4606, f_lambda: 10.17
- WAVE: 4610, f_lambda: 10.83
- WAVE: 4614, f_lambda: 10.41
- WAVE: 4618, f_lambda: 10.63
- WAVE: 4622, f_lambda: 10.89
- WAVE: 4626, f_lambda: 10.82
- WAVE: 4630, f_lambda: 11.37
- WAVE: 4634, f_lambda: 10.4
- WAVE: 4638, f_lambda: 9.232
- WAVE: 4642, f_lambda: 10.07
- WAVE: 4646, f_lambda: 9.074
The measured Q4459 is 2.0 Angstrom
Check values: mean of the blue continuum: 6.86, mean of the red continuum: 9.46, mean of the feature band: 7.79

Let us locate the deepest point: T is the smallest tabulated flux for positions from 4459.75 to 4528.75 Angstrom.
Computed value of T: 7.032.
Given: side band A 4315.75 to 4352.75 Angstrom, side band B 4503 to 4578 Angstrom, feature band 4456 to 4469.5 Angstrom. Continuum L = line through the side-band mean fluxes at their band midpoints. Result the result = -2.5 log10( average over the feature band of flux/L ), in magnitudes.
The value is 0.16 mag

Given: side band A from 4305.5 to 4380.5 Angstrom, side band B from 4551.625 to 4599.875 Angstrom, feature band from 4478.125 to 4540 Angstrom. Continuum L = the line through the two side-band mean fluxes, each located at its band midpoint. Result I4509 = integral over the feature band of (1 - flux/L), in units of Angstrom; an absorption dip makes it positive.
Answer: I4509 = 0.4 Angstrom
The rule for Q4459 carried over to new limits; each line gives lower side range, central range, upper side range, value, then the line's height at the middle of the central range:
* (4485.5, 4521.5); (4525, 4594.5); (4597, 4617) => 2.66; 9.81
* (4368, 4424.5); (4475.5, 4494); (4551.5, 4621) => -1.49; 8.25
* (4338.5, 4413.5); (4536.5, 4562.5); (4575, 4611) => -1.47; 9.25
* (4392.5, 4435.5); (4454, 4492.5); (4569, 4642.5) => -1.17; 7.95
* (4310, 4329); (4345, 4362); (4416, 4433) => -1.86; 6.57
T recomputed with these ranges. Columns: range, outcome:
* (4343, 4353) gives 7.594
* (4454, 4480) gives 6.041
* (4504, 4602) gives 6.846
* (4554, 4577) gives 9.076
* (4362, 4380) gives 6.267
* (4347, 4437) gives 4.172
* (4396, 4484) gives 4.25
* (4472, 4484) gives 7.71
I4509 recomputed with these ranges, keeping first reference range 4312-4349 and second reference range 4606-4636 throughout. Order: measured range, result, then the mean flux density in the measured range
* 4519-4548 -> 2.8 Angstrom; 8.63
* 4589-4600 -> 0.2 Angstrom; 10.2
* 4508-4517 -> -0.4 Angstrom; 9.65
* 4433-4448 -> 1.0 Angstrom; 7.76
